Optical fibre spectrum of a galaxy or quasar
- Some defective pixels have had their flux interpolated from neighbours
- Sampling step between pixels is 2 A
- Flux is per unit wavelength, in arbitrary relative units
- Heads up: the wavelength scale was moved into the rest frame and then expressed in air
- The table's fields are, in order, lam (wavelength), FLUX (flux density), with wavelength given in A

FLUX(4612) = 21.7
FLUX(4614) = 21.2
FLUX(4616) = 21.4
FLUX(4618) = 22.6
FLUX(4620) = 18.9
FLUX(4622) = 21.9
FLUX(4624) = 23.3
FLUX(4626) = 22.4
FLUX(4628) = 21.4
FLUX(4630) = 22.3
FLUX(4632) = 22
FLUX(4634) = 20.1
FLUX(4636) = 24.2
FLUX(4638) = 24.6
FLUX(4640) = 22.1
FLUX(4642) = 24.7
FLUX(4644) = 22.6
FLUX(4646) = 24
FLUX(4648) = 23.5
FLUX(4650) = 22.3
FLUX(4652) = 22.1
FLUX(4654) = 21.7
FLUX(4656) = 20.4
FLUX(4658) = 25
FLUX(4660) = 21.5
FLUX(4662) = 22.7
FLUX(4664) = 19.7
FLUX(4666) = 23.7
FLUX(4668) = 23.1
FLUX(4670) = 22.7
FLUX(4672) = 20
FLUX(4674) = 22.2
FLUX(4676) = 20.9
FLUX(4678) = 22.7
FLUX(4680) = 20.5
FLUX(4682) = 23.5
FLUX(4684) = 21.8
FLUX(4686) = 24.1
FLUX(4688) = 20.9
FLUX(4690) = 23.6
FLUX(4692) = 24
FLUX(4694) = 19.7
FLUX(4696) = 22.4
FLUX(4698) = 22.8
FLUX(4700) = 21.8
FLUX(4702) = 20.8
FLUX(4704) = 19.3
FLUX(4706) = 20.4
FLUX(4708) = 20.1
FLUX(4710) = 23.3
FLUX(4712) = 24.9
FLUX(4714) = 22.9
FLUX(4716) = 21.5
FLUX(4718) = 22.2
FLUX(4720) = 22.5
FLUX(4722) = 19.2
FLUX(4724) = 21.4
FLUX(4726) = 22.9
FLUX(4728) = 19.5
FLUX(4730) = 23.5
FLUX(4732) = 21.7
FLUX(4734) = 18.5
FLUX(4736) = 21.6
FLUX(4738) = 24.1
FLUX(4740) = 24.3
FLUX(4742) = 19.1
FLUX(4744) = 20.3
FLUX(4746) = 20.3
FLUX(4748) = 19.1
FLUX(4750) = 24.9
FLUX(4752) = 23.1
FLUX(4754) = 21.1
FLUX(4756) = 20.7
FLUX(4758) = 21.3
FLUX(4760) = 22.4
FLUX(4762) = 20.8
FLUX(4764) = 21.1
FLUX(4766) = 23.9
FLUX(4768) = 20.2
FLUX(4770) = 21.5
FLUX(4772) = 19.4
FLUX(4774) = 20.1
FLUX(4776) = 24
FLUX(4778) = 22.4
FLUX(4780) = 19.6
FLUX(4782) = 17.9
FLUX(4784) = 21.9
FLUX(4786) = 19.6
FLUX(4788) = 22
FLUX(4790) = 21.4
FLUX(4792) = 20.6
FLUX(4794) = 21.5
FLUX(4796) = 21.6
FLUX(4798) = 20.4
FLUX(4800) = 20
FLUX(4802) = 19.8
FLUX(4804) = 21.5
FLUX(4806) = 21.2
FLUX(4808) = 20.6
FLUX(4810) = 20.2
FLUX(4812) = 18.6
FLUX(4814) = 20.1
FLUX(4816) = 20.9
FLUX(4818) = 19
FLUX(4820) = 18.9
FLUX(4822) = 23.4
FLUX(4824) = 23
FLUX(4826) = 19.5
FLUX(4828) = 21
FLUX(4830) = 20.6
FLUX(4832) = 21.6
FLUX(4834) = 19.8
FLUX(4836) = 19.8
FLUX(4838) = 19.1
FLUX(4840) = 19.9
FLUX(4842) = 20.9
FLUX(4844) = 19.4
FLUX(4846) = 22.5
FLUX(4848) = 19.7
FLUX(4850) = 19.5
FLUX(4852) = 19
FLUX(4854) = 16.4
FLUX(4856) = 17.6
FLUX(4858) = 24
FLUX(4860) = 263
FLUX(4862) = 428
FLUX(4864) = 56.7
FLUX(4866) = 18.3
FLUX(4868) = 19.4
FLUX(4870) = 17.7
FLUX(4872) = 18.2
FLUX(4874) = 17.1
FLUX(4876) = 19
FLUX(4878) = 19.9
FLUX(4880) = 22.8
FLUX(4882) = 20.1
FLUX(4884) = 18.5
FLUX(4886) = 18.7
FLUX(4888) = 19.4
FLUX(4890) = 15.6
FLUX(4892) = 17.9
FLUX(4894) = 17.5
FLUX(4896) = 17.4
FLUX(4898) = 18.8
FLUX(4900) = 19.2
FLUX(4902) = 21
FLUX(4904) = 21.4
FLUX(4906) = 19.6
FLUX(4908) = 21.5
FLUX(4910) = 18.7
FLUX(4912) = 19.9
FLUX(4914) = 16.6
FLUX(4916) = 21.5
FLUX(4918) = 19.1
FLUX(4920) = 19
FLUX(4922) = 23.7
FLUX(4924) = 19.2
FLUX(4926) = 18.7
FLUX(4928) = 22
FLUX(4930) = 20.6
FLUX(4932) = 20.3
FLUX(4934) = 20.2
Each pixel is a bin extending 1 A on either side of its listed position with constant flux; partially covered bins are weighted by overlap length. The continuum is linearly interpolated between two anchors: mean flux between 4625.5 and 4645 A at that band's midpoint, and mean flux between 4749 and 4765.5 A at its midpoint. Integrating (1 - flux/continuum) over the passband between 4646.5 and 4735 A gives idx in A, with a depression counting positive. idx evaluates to 1.7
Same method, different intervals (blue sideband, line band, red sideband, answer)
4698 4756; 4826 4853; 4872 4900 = -0.9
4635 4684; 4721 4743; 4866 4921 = 0.0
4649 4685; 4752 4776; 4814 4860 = 2.7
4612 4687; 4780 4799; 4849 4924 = 6.4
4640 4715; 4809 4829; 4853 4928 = 7.4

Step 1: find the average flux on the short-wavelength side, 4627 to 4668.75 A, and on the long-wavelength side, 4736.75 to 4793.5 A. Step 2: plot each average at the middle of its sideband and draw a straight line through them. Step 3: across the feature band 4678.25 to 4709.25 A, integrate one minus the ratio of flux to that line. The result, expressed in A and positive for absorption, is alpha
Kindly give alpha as 0.5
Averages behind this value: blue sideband 22.6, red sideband 21.3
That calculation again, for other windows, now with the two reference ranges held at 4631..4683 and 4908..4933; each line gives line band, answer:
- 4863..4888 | -2.0 A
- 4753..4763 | 0.1 A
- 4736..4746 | -0.1 A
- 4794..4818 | 0.7 A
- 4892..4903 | 0.8 A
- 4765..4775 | 0.2 A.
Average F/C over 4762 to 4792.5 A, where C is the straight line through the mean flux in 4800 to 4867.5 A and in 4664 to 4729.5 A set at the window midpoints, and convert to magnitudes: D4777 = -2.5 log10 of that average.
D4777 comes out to 0.48 mag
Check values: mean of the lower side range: 21.9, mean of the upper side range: 40.5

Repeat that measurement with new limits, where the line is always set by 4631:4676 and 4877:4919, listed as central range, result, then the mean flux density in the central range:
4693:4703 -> 0.02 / 21.5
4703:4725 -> 0.00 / 21.6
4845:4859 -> 0.00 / 19.8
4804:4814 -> 0.01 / 20.3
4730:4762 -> -0.01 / 21.5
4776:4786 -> 0.00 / 20.7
